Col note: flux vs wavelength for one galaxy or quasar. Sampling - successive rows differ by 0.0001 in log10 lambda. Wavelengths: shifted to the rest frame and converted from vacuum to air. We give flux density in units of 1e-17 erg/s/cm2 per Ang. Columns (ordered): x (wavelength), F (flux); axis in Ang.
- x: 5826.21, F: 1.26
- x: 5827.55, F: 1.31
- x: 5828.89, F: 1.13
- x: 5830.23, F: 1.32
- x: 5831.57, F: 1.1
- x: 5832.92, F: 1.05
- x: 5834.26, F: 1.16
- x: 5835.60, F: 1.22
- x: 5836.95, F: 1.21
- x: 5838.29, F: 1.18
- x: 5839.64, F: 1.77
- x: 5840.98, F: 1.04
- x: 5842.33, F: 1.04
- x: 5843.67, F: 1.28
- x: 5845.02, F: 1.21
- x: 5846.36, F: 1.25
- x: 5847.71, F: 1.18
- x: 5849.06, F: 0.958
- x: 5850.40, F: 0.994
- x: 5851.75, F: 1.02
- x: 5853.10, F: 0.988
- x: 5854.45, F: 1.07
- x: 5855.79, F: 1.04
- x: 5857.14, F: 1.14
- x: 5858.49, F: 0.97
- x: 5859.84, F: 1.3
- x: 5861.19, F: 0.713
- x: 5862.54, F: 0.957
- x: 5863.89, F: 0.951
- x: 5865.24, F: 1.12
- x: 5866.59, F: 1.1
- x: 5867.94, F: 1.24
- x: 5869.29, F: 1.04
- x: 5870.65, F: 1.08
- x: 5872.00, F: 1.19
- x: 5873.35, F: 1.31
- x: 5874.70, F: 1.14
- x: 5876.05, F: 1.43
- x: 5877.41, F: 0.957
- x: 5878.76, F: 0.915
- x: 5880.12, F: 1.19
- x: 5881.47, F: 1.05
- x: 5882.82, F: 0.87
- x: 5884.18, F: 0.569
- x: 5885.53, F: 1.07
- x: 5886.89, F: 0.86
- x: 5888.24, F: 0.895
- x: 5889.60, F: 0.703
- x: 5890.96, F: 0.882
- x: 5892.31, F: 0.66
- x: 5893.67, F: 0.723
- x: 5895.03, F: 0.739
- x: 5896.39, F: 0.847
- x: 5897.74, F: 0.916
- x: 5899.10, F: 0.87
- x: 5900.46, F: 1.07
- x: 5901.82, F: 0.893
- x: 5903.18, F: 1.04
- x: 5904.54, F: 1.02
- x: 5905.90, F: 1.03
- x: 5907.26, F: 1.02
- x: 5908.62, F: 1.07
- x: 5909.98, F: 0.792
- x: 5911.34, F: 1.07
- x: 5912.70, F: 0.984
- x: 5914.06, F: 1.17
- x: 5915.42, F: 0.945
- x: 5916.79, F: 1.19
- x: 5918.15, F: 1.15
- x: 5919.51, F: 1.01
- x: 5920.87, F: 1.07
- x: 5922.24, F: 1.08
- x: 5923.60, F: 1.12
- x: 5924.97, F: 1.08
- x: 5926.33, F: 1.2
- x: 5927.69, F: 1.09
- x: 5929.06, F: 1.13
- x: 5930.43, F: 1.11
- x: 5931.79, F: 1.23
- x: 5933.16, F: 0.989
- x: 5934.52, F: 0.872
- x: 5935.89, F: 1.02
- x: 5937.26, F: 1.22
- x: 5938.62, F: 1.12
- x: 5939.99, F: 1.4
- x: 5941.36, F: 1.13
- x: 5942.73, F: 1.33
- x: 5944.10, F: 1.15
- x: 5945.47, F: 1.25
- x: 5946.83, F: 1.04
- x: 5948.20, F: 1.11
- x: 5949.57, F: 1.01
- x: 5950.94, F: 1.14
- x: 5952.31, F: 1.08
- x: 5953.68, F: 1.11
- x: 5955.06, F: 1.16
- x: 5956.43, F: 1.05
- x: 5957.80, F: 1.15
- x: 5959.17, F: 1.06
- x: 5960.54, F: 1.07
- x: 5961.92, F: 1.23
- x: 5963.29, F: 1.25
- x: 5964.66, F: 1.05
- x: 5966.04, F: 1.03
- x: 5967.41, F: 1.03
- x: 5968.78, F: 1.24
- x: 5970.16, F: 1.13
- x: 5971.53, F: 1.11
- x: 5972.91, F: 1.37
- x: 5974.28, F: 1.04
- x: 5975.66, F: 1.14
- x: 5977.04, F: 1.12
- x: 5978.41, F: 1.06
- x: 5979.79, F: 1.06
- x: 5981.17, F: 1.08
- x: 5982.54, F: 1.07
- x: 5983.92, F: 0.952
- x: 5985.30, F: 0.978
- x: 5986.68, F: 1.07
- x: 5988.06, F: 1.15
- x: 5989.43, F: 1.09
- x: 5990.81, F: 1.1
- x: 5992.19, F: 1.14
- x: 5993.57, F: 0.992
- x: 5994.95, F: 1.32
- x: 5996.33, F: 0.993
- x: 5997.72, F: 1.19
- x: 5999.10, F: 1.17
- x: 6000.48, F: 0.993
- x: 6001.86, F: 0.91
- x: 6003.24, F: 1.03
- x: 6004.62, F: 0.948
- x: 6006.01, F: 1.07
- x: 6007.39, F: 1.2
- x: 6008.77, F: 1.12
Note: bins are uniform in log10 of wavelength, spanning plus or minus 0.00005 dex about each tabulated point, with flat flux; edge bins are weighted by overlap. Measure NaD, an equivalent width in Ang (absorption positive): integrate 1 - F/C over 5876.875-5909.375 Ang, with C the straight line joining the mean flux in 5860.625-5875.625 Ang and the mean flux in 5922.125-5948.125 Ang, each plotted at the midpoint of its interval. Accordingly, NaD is 5.7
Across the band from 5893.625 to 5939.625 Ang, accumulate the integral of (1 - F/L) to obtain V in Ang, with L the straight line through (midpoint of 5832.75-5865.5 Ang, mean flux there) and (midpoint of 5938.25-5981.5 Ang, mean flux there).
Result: 3.82 Ang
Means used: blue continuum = 1.11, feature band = 1.03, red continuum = 1.13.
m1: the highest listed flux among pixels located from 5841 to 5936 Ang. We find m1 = 1.43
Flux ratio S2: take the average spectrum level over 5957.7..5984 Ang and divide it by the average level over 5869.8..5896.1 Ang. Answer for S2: 1.2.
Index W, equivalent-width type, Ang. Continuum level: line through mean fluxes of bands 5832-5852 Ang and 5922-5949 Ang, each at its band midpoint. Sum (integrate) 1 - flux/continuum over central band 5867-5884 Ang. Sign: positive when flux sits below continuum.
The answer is 0.85 Ang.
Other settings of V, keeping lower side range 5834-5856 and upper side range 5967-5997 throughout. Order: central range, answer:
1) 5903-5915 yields 1.2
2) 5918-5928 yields 0.2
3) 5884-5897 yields 3.8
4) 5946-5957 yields 0.2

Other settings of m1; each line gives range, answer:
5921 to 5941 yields 1.4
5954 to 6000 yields 1.37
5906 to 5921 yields 1.19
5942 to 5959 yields 1.33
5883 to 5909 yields 1.07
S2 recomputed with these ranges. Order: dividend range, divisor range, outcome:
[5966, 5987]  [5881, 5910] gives 1.23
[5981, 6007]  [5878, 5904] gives 1.21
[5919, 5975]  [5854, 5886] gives 1.06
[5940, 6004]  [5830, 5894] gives 1.04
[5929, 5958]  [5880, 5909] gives 1.25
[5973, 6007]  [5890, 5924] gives 1.11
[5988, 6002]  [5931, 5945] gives 0.96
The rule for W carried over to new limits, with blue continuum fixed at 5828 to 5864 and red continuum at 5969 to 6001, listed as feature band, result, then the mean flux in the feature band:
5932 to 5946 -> -0.50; 1.15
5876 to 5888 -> 1.66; 0.964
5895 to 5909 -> 1.91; 0.964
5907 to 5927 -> 0.88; 1.06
